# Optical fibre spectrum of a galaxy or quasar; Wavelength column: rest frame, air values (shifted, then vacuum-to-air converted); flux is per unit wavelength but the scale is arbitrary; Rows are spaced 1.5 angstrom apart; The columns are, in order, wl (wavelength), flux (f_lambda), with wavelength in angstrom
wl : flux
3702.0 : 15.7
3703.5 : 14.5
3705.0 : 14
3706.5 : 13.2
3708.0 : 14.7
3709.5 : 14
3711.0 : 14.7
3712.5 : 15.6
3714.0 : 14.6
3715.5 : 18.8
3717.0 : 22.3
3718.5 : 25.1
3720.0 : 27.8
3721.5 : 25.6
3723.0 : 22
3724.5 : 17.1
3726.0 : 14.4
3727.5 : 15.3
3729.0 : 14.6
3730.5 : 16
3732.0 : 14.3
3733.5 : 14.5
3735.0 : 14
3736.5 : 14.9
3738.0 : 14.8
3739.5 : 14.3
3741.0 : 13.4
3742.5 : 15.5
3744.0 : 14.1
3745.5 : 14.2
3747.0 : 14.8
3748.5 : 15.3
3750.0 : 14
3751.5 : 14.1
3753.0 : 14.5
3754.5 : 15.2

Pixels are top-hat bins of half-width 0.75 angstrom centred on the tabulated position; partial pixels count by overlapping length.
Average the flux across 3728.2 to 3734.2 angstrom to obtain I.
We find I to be 14.9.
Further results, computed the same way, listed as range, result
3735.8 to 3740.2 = 14.7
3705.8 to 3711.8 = 14.2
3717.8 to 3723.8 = 25.1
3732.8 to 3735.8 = 14.3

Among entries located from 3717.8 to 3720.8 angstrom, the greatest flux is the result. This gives 27.8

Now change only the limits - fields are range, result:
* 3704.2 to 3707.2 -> 14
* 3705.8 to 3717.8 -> 22.3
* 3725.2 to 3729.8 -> 15.3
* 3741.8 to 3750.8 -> 15.5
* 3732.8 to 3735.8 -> 14.5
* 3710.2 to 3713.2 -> 15.6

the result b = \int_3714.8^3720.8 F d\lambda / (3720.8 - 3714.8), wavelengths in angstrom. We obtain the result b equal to 23.6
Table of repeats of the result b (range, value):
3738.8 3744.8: 14.3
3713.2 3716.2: 16.6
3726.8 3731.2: 15.3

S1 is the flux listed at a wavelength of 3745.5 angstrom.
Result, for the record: 14.2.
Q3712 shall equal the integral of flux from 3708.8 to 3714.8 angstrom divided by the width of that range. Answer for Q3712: 14.8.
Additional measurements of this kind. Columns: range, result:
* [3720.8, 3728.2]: 18.9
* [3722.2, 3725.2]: 19.7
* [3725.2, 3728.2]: 14.9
